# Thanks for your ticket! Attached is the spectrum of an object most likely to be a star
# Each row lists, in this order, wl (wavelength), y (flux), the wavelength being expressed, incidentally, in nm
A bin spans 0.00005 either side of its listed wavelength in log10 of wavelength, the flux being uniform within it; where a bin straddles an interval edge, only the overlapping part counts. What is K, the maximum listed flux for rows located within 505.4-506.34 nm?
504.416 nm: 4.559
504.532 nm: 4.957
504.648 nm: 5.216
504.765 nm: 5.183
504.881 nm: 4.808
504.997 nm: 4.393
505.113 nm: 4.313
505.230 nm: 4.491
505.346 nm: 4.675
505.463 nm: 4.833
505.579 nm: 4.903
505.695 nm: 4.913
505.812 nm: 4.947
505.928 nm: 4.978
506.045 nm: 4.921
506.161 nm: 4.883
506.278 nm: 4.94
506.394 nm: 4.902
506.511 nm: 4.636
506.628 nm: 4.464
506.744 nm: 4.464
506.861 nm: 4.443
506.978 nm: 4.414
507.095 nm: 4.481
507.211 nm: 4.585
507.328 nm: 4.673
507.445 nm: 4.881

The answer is 4.978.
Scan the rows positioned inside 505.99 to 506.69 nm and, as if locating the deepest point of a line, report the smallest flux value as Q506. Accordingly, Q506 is 4.464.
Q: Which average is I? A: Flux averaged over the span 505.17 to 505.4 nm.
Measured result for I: 4.57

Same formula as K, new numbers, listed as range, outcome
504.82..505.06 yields 4.808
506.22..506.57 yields 4.94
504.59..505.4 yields 5.216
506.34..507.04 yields 4.902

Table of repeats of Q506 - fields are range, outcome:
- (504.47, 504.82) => 4.957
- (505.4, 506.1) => 4.833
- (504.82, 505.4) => 4.313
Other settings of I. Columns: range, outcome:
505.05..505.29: 4.4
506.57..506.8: 4.48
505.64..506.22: 4.92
